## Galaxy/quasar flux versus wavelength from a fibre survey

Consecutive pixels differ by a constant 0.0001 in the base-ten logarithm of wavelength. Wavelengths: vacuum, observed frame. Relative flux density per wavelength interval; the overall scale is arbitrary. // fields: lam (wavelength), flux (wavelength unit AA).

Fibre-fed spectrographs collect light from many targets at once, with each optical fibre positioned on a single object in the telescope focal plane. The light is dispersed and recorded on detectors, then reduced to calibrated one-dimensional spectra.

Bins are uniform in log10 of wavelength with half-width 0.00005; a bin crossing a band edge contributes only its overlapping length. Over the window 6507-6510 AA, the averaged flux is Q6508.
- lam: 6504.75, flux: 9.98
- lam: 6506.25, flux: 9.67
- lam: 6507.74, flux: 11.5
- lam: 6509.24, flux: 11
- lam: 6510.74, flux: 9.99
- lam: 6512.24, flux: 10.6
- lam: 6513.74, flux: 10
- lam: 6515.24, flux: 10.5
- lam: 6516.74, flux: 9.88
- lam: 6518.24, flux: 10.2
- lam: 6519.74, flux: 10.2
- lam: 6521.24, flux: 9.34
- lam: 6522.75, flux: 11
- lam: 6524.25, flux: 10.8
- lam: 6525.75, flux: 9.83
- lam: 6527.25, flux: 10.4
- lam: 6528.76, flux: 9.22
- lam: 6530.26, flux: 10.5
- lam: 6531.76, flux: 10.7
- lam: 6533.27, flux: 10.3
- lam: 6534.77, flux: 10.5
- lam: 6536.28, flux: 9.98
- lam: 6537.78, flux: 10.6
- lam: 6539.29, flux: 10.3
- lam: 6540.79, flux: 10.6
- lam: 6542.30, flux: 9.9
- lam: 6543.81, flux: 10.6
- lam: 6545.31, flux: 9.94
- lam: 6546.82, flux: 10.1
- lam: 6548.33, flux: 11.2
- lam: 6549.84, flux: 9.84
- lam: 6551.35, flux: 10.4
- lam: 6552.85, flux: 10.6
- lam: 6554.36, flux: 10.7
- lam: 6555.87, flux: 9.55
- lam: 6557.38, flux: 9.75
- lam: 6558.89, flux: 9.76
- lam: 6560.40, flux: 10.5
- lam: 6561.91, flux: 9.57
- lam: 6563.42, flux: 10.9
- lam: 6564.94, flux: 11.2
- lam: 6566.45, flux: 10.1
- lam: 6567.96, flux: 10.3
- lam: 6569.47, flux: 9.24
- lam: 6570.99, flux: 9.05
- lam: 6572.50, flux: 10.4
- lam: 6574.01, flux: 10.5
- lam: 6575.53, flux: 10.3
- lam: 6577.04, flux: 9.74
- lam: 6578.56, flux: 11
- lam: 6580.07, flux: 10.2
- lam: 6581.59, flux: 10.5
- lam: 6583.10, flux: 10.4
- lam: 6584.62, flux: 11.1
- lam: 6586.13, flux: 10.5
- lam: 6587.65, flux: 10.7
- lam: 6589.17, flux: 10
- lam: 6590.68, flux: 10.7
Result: 11.2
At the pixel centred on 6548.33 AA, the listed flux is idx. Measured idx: 11.2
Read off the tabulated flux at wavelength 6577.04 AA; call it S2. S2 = 9.74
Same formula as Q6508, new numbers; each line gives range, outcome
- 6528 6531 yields 9.85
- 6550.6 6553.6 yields 10.5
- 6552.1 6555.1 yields 10.7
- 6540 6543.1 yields 10.3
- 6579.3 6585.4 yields 10.6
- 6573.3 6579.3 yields 10.4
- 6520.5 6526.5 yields 10.2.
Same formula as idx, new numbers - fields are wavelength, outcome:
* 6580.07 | 10.2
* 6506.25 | 9.67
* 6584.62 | 11.1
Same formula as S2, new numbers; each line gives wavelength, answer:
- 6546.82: 10.1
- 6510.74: 9.99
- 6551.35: 10.4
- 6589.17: 10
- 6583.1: 10.4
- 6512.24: 10.6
